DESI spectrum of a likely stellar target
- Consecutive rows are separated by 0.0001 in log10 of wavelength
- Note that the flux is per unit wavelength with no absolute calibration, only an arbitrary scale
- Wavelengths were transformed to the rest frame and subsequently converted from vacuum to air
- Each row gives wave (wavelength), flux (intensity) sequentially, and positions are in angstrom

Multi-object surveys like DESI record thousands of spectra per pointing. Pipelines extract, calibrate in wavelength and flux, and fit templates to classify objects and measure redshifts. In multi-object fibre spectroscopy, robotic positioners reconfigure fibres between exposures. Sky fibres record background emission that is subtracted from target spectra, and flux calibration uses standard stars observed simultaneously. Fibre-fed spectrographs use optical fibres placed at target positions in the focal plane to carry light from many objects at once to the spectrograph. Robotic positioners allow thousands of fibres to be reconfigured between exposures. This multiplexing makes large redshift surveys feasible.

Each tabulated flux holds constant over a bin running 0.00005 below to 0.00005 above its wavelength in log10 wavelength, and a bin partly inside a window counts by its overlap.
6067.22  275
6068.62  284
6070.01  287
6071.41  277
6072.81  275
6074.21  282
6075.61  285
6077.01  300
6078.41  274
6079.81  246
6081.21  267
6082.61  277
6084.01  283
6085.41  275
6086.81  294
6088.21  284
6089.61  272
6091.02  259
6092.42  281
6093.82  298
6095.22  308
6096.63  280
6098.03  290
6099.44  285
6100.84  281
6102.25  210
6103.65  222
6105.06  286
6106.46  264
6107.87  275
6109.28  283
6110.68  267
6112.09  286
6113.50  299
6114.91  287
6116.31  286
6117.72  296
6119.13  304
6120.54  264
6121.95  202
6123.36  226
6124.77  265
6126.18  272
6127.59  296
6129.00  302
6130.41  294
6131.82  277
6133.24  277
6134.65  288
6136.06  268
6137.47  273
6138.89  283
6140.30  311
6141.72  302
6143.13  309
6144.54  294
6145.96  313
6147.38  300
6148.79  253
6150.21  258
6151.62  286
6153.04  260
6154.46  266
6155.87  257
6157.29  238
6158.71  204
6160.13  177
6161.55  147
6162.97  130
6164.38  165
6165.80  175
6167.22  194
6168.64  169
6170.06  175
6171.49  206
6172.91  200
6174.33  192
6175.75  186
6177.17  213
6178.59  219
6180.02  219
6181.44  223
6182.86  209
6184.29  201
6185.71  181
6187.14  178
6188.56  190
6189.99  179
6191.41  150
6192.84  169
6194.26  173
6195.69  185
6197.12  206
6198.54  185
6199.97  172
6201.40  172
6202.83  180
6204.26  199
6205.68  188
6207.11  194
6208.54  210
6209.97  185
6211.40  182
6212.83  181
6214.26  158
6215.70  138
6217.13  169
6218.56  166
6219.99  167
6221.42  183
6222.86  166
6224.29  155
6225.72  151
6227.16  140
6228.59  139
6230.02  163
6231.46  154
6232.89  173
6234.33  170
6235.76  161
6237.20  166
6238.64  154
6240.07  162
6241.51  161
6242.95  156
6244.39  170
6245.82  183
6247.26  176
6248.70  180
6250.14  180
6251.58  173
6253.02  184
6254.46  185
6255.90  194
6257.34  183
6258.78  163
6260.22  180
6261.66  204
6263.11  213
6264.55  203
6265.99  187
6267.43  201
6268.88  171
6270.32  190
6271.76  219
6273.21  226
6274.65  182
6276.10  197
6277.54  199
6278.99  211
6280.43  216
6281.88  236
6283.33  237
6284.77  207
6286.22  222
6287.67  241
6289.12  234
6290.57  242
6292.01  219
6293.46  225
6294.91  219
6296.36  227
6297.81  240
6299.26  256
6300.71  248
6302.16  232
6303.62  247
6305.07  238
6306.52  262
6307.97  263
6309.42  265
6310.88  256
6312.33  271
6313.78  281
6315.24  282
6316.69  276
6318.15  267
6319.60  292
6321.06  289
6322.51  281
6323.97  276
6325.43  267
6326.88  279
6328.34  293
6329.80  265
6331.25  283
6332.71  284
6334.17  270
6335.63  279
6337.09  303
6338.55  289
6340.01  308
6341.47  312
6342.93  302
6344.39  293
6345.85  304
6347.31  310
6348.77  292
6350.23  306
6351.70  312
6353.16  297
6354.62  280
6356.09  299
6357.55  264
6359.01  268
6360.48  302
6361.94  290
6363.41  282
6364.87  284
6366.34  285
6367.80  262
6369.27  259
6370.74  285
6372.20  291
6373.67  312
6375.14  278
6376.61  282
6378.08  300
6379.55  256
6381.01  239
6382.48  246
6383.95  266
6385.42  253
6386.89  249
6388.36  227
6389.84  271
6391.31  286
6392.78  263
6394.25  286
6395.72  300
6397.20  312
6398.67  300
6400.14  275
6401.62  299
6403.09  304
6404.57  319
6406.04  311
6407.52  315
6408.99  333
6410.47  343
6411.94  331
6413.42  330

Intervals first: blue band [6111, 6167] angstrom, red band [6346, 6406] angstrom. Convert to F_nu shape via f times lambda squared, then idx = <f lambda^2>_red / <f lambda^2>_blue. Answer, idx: 1.2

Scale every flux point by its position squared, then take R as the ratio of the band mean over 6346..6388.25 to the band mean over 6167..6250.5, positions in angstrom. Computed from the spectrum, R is 1.65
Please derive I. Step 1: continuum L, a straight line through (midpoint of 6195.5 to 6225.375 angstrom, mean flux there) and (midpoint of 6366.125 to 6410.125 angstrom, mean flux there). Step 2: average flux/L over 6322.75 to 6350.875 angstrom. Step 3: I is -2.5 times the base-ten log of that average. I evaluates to -0.15 mag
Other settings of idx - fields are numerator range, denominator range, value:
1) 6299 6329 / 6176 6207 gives 1.47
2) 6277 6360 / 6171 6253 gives 1.55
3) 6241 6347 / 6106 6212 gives 1.07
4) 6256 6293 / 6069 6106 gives 0.80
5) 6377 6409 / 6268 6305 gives 1.31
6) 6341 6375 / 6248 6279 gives 1.56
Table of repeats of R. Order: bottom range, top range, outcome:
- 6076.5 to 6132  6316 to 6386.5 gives 1.11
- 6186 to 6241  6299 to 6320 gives 1.58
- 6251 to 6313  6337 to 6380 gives 1.36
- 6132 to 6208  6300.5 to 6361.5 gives 1.36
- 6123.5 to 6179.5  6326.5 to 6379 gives 1.27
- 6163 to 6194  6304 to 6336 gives 1.52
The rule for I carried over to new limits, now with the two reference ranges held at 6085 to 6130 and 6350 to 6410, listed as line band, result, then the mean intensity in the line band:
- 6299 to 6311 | 0.123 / 251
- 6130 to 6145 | -0.048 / 289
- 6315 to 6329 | 0.008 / 280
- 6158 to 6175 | 0.482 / 178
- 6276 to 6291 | 0.253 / 223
